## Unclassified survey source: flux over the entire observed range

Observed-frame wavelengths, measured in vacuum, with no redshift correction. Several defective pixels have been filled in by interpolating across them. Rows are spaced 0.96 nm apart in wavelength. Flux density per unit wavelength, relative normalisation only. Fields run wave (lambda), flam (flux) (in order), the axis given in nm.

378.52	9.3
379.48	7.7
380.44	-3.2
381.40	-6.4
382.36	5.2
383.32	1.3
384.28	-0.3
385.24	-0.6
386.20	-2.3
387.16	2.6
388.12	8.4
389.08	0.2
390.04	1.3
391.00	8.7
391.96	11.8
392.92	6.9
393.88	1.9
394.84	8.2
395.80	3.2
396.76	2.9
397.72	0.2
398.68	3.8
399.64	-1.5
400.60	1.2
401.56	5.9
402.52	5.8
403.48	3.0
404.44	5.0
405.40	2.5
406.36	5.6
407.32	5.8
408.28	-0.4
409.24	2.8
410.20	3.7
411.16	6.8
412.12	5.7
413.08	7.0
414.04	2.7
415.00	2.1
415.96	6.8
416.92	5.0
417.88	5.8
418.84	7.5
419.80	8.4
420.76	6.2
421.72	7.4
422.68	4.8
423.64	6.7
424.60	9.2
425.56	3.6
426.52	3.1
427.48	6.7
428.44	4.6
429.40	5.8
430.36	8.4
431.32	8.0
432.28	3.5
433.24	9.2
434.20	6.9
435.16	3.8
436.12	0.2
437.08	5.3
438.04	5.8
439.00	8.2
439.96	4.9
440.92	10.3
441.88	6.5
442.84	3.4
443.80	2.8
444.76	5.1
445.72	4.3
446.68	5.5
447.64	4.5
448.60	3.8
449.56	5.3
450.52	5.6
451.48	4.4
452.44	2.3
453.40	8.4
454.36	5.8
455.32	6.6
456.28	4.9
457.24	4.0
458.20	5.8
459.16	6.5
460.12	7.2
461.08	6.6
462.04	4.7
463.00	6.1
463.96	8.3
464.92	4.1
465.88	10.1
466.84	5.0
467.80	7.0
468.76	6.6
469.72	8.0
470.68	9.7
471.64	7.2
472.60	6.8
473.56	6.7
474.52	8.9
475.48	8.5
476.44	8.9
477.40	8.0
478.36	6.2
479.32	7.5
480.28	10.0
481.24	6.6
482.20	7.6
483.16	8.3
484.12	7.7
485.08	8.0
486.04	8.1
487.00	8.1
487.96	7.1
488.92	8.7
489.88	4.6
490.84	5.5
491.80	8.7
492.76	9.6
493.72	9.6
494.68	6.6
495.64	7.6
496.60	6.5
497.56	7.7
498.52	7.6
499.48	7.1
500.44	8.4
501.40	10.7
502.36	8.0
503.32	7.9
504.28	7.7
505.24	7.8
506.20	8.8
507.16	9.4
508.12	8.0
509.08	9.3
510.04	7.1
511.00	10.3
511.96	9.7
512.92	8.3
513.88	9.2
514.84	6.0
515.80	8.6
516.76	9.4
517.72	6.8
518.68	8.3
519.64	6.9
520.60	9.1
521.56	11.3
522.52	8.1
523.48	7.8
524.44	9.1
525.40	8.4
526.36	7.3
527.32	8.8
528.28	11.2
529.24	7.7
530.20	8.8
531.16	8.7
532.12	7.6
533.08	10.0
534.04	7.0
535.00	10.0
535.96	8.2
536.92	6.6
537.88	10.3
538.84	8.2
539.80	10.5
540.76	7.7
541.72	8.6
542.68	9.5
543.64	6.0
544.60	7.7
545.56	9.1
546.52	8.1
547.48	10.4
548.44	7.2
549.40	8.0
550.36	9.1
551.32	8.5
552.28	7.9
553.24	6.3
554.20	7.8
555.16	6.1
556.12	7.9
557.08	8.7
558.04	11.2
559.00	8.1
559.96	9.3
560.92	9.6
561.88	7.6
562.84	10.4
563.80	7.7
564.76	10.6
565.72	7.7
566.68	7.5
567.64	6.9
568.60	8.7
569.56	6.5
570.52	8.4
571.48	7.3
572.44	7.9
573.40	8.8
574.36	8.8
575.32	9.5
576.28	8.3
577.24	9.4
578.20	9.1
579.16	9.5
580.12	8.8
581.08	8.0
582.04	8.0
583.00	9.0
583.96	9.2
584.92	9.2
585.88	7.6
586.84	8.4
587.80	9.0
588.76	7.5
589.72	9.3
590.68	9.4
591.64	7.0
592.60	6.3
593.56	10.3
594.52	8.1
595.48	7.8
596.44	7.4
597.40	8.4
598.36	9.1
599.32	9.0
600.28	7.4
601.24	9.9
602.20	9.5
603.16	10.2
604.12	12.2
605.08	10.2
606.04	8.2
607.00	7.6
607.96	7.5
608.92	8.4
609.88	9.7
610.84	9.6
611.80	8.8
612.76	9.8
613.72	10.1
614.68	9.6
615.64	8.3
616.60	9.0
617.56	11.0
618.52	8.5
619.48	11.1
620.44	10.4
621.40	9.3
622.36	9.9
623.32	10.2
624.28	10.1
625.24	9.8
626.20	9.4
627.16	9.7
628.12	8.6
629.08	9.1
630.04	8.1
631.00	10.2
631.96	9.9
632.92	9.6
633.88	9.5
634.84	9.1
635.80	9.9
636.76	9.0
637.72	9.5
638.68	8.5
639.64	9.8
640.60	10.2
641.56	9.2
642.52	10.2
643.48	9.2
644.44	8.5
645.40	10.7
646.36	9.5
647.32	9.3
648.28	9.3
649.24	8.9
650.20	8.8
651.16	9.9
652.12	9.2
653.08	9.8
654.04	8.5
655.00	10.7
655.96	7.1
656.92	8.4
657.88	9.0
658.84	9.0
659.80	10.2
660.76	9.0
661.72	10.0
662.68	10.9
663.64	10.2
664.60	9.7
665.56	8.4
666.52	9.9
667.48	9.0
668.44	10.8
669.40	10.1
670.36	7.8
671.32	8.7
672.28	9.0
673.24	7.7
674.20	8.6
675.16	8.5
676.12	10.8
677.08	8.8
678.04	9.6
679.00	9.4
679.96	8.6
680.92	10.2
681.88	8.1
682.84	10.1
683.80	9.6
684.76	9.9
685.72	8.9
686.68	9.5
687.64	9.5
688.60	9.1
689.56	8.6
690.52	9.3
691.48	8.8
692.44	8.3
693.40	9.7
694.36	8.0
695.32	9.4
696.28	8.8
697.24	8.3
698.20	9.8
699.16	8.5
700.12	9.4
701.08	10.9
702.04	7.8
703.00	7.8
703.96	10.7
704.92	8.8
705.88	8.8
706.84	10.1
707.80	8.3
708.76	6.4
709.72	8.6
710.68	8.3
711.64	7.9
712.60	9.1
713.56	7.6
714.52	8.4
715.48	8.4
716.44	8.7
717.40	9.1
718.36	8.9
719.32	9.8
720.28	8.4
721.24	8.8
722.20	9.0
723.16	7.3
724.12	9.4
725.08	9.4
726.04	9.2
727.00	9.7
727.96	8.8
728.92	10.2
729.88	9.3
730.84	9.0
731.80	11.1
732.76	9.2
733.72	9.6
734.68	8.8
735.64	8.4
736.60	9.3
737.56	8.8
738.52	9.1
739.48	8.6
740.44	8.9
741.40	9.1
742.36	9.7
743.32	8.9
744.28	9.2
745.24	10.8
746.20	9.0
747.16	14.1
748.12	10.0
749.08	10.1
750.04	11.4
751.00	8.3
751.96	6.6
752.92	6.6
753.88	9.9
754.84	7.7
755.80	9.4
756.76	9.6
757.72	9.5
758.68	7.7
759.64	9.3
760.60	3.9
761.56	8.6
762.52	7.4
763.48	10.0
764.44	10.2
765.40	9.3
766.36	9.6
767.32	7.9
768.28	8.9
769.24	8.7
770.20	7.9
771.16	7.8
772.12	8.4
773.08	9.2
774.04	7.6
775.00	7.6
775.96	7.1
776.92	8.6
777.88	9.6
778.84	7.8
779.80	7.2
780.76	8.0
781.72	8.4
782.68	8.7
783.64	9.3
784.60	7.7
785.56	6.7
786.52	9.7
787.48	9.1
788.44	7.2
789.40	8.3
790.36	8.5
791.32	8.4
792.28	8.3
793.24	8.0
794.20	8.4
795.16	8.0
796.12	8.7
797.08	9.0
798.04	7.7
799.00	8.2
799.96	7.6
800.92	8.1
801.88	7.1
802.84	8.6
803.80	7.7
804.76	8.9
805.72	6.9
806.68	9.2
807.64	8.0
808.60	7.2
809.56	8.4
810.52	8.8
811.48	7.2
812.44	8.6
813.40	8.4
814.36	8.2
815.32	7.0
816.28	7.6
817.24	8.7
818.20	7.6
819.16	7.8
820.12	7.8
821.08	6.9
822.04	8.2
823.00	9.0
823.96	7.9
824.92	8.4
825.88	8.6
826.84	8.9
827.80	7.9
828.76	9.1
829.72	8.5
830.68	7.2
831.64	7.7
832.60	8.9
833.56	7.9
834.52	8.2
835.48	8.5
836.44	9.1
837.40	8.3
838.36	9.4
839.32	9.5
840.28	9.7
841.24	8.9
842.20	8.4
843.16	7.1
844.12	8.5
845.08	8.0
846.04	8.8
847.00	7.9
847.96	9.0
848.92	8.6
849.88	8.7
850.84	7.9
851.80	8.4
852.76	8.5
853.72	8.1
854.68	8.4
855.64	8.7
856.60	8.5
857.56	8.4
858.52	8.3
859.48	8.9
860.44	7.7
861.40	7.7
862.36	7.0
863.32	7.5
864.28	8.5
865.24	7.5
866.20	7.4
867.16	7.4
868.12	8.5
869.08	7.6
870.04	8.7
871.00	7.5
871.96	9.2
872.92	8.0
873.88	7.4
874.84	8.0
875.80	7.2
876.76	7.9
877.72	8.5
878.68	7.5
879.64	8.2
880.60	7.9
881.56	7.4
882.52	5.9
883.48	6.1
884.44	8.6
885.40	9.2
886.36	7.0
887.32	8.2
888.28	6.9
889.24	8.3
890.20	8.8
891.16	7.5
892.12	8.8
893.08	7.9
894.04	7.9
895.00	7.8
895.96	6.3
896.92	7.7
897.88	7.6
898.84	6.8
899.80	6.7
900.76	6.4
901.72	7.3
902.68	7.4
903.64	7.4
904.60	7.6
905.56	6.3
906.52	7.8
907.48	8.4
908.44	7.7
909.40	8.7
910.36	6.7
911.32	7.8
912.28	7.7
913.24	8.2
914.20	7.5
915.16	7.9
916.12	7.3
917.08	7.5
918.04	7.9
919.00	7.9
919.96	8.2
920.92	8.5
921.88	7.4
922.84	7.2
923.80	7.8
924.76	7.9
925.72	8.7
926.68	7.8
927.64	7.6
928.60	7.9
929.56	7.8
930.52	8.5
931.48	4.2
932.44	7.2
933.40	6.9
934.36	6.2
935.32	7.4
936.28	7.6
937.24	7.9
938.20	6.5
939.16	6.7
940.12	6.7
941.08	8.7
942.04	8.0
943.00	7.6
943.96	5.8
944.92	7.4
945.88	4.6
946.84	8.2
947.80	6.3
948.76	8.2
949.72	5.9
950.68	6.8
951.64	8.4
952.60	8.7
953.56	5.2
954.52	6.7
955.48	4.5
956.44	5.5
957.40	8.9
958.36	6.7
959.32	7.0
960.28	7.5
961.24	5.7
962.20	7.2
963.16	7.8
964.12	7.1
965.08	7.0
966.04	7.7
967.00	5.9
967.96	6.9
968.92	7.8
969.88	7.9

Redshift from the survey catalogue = 0.14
